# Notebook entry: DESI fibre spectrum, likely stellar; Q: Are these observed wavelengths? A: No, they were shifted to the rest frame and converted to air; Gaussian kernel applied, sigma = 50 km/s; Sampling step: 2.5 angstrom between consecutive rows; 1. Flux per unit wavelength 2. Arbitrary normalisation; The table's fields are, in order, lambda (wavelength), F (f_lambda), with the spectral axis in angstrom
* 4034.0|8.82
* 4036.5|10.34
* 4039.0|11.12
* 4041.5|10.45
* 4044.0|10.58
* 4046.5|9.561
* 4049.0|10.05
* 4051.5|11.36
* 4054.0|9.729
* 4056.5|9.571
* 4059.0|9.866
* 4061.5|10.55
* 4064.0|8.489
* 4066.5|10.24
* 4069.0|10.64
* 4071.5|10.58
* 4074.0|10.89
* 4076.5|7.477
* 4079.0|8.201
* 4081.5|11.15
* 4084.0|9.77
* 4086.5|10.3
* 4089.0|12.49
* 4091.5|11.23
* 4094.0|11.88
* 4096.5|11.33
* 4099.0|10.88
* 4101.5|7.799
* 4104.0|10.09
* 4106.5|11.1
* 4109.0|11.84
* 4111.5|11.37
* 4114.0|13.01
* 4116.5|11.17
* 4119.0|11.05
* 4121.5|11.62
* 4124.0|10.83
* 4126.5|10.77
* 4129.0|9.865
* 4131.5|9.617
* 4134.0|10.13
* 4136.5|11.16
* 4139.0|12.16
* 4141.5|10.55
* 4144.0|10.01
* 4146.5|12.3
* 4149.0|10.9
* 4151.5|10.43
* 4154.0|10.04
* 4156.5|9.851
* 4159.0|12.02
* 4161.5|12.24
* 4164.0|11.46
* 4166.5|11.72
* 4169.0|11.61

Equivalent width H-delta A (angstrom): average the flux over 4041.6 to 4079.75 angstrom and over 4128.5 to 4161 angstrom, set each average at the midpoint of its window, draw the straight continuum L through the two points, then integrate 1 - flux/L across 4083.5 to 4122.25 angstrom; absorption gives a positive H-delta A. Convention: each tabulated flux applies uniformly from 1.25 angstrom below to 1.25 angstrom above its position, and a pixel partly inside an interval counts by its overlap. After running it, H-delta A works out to -2.8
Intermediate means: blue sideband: 9.89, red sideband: 10.7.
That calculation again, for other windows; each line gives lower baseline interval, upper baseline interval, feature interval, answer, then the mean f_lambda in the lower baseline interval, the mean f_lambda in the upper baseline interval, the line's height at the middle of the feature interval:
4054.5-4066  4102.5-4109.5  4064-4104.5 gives 0.0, 9.67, 10.8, 10.3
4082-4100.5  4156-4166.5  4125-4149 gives 1.4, 11.1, 11.5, 11.4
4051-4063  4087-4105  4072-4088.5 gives 1.1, 10.1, 10.8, 10.5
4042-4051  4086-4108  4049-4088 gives 2.0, 10.2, 10.8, 10.5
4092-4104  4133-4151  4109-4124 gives -1.2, 10.5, 11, 10.7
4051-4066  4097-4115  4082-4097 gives -0.9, 9.87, 10.9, 10.5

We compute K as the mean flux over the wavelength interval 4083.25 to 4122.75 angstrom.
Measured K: 11.1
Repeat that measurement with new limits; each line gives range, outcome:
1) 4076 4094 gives 10.3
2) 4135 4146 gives 11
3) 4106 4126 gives 11.5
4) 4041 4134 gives 10.5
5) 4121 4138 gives 10.5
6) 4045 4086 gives 9.89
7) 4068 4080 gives 9.56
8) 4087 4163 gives 11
